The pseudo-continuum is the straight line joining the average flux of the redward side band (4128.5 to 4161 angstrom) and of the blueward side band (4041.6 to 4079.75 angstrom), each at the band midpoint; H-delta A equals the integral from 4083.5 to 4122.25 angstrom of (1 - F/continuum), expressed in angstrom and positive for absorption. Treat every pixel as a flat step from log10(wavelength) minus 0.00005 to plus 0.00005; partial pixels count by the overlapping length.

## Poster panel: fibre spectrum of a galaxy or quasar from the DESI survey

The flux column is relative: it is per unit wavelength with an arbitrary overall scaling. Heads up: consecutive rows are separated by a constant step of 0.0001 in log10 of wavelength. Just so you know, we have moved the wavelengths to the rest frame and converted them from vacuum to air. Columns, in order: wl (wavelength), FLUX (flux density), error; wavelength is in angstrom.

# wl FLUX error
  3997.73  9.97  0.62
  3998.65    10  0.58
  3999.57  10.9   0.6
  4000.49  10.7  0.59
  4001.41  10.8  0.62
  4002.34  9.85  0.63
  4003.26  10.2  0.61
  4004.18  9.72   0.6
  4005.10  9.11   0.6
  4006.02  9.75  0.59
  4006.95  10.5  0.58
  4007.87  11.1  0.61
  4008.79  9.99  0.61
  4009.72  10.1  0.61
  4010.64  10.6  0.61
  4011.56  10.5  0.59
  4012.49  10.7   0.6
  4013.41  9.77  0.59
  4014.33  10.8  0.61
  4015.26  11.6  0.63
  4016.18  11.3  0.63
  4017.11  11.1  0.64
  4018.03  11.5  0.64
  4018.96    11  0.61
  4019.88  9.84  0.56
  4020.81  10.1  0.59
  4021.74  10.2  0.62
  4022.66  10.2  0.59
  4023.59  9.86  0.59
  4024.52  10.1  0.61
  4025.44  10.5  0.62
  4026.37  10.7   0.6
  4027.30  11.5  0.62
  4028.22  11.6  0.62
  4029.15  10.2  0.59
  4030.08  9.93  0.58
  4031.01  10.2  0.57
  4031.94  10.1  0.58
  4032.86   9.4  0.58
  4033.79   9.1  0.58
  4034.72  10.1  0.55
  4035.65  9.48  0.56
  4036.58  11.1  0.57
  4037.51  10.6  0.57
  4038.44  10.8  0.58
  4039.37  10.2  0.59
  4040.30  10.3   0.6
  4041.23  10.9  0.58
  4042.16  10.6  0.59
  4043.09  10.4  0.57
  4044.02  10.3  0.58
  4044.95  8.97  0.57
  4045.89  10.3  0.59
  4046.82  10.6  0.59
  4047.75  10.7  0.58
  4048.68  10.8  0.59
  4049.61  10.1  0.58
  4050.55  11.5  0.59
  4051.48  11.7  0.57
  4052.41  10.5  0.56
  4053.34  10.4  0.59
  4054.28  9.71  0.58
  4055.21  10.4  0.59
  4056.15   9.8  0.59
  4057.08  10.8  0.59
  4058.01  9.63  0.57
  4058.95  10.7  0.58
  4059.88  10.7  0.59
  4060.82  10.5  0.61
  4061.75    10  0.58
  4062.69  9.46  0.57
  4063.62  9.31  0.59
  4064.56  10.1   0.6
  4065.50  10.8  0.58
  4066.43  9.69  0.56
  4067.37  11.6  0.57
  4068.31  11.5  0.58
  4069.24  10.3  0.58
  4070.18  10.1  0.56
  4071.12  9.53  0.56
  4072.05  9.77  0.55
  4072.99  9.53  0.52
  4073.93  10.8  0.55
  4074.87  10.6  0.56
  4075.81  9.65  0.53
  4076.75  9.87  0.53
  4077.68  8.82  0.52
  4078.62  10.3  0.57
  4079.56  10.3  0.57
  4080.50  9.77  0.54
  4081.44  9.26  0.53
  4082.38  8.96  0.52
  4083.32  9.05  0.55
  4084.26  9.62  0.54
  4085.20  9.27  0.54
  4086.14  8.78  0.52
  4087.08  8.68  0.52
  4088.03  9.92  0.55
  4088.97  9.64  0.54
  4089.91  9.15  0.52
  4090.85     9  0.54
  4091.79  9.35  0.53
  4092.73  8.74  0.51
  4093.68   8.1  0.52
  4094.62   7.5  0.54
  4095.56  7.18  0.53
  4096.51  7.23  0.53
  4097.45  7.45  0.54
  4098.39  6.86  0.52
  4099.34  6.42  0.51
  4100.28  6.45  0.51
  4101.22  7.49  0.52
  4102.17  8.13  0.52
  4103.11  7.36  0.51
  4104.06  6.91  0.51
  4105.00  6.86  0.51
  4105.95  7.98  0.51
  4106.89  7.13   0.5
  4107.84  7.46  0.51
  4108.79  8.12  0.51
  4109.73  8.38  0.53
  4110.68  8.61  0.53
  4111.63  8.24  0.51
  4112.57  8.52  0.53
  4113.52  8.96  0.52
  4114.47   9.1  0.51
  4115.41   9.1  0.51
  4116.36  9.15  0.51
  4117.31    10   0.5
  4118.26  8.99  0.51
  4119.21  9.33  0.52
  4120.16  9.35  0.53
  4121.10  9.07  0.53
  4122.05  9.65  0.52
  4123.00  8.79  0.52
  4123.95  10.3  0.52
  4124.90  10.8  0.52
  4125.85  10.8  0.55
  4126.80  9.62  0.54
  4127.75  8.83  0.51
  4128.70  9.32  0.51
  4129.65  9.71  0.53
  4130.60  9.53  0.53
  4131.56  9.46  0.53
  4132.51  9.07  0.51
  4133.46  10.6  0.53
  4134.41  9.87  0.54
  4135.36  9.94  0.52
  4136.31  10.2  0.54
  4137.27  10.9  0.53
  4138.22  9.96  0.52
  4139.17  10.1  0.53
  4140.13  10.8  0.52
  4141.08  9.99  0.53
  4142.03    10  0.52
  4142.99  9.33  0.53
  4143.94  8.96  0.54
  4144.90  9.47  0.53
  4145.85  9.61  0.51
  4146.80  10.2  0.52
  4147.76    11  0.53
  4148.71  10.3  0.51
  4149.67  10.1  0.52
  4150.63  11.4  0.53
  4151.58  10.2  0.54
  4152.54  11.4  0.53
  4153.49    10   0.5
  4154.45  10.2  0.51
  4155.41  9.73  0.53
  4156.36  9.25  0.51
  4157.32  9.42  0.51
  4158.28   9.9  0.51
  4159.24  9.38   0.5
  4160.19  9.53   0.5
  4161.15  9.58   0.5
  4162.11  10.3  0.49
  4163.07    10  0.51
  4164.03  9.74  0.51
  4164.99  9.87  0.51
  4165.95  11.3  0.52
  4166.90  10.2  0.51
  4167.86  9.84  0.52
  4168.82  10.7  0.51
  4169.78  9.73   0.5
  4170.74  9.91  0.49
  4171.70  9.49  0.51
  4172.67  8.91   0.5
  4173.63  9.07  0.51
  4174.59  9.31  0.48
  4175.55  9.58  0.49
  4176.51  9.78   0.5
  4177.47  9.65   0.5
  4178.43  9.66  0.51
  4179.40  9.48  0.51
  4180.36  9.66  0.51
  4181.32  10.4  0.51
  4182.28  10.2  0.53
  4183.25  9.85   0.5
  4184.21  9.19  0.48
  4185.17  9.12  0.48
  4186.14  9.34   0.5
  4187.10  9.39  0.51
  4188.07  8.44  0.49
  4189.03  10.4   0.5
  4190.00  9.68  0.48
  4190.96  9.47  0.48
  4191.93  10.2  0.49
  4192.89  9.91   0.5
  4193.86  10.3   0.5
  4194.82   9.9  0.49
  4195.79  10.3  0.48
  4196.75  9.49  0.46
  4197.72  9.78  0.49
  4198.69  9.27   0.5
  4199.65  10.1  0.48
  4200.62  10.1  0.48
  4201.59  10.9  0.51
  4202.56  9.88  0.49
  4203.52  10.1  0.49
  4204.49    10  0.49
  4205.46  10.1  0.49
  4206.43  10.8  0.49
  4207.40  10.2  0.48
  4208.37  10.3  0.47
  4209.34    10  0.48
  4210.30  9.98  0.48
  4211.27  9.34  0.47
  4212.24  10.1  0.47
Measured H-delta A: 6.71 angstrom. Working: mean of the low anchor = 10.3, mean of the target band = 8.37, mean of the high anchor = 9.97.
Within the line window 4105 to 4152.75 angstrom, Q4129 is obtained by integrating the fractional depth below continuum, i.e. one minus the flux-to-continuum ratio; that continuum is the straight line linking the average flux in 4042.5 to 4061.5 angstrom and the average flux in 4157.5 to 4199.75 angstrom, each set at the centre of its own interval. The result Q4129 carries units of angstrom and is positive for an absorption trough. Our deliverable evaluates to 2.34 angstrom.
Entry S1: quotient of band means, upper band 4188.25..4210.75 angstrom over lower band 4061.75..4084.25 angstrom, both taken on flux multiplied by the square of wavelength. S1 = 1.07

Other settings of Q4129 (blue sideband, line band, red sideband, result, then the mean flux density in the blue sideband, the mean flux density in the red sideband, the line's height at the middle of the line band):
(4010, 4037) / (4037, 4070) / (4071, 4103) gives -2.51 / 10.4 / 8.83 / 9.69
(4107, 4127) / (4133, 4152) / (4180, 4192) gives -1.72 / 9.12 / 9.62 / 9.3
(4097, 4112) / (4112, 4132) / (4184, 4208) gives -3.78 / 7.48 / 9.86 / 7.94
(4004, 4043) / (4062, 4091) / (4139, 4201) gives 1.19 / 10.4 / 9.86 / 10.2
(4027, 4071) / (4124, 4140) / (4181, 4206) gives 0.18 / 10.4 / 9.84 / 10.1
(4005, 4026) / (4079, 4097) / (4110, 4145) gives 1.76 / 10.5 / 9.57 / 9.89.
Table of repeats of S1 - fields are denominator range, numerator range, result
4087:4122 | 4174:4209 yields 1.24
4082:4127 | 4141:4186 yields 1.18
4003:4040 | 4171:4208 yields 1.02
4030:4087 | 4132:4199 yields 1.03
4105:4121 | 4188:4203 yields 1.20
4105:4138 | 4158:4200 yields 1.09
